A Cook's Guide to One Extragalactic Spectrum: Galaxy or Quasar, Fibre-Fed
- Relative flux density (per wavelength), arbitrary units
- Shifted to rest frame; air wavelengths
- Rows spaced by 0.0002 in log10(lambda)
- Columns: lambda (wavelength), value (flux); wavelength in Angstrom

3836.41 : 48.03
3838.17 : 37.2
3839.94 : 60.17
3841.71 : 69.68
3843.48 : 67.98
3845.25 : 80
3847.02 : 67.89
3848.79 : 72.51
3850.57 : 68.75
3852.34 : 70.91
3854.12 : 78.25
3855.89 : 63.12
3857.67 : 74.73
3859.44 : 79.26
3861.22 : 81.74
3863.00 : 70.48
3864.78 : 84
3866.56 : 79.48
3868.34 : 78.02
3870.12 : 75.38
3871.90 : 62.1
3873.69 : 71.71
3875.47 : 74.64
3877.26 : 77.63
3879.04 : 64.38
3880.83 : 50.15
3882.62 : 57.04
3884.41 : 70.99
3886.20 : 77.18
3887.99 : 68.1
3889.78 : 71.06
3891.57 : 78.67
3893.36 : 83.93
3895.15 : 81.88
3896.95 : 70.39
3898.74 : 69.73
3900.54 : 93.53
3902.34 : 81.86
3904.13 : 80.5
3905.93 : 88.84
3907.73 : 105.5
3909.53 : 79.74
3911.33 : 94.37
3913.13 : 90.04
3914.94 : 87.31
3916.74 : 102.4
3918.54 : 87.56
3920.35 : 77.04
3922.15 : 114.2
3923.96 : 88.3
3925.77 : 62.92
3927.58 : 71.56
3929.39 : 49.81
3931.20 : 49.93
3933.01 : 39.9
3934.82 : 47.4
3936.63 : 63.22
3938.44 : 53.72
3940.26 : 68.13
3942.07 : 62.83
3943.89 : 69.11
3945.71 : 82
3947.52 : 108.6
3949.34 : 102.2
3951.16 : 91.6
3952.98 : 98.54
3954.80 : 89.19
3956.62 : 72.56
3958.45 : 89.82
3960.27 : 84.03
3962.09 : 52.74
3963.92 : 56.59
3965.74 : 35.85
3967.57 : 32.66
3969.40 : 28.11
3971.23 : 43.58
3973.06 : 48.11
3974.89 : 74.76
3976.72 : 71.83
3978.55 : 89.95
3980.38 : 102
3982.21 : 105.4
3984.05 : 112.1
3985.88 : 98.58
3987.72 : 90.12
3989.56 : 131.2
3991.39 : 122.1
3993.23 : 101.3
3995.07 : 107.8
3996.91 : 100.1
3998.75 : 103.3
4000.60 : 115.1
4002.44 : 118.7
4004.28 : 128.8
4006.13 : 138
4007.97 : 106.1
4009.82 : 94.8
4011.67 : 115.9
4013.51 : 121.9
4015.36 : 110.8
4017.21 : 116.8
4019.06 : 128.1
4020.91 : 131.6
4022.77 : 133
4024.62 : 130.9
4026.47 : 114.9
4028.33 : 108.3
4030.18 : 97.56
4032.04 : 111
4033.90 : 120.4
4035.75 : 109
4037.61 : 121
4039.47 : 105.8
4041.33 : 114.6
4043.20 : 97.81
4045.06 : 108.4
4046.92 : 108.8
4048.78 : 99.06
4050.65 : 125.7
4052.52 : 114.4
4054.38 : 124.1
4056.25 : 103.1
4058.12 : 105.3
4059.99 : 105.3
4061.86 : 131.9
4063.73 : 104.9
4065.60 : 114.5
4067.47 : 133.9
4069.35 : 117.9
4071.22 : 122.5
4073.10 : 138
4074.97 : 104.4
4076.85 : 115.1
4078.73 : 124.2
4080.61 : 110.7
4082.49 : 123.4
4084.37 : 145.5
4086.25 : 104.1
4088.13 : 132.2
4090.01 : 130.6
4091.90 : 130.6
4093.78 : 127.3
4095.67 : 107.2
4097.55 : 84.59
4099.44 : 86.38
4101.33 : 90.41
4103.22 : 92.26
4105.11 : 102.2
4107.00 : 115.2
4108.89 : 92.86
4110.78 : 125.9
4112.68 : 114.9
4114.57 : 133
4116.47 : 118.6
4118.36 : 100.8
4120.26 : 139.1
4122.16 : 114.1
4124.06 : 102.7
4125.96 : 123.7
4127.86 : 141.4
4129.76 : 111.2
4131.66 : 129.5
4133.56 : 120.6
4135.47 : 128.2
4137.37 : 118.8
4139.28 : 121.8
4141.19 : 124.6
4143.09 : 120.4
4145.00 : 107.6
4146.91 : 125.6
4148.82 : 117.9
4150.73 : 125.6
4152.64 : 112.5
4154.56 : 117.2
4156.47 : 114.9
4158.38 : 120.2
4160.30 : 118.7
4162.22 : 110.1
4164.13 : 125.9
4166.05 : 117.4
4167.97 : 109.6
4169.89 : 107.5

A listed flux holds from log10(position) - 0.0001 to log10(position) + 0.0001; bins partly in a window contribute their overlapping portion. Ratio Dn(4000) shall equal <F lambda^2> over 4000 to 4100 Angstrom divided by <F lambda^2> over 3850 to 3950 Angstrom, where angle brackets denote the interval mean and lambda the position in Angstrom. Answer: 1.7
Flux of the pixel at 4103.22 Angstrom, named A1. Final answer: 92.26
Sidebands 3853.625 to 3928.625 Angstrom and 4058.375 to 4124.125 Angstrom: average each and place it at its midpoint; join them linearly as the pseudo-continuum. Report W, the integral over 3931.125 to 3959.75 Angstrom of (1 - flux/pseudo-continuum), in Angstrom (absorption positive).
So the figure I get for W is 4.4 Angstrom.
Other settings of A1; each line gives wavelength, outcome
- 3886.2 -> 77.18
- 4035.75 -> 109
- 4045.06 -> 108.4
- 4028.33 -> 108.3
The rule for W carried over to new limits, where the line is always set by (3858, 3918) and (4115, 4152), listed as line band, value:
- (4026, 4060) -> -1.69 Angstrom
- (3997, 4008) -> -2.22 Angstrom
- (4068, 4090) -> -2.16 Angstrom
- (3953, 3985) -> 7.48 Angstrom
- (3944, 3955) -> -0.61 Angstrom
